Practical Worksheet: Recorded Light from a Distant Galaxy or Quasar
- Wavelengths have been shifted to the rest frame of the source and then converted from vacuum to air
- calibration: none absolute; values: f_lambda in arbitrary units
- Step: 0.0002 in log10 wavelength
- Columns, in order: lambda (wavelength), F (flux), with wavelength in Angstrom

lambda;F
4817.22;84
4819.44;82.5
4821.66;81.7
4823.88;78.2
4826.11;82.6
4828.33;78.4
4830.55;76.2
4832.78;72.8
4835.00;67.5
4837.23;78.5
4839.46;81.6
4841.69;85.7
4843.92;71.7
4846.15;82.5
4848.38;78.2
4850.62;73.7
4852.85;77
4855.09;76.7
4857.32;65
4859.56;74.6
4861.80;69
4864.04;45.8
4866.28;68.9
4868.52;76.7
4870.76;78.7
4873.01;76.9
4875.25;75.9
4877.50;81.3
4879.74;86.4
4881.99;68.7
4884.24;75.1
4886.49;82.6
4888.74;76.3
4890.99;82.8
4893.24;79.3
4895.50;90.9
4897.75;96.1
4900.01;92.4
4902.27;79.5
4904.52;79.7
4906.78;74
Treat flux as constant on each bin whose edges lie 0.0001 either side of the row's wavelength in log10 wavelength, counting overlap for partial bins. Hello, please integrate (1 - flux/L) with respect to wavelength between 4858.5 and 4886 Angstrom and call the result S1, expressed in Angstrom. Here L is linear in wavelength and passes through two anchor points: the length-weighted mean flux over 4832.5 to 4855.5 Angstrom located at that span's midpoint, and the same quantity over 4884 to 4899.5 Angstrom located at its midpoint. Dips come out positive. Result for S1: 2.7 Angstrom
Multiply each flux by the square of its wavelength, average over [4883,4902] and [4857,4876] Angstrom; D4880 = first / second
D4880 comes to 1.2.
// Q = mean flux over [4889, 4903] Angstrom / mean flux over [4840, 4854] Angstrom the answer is 1.10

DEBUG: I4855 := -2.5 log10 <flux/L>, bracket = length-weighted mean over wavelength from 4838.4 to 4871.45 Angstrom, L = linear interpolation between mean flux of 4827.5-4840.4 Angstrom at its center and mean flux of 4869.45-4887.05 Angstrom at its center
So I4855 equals 0.05 mag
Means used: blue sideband 75.7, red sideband 78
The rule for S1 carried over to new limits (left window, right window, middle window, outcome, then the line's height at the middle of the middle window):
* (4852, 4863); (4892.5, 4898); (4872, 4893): 1.1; 82.8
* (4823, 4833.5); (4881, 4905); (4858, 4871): 2.0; 80.3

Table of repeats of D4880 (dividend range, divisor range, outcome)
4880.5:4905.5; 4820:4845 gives 1.08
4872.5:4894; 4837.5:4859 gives 1.04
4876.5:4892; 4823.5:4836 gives 1.06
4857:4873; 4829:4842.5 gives 0.91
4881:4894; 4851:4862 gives 1.08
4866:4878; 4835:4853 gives 0.99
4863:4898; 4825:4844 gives 1.02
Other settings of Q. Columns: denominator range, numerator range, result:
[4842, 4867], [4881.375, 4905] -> 1.15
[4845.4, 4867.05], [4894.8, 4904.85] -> 1.24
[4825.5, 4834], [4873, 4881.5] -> 1.03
